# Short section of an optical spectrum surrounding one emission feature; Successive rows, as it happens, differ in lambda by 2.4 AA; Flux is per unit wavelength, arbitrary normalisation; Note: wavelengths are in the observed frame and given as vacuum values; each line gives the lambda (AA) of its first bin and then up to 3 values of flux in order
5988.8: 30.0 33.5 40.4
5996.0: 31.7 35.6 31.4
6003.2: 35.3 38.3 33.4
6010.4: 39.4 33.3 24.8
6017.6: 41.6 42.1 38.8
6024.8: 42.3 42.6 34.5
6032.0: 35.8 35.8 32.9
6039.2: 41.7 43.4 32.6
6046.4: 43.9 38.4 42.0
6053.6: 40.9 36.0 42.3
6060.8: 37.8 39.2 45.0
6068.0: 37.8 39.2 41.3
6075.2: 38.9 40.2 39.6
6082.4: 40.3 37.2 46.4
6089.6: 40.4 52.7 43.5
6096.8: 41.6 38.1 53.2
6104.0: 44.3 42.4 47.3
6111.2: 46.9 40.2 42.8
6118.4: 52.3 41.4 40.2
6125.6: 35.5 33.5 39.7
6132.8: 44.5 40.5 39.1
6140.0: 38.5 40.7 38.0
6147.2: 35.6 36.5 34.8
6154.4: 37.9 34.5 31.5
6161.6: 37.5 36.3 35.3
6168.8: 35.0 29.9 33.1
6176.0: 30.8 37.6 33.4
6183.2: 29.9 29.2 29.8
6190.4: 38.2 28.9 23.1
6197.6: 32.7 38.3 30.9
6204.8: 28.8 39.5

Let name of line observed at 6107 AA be C III]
